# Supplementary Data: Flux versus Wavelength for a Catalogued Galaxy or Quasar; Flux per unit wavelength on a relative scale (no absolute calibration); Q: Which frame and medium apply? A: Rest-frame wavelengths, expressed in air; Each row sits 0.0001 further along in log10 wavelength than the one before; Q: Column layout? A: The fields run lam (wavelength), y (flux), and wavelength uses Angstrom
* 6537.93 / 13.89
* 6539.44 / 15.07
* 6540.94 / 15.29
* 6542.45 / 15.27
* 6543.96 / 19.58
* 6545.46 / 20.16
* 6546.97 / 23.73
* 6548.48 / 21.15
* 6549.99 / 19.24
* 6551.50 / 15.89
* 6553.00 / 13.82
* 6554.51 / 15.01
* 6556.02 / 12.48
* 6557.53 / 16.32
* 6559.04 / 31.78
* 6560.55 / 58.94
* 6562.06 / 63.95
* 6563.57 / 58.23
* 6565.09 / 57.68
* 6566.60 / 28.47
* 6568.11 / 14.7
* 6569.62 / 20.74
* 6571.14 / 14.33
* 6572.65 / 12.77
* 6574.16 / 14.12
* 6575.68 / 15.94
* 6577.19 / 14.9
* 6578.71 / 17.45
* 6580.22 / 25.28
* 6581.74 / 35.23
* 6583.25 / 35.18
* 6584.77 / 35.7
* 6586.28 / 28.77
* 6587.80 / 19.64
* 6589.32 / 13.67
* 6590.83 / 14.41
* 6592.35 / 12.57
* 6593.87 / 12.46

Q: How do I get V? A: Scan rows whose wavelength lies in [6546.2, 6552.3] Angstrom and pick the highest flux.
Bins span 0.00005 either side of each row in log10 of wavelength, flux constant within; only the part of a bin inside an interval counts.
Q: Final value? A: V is 23.73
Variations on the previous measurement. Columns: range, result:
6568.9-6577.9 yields 20.74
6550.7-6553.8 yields 15.89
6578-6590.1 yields 35.7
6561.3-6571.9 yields 63.95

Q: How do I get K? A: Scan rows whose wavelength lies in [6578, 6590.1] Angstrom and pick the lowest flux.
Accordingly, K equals 13.67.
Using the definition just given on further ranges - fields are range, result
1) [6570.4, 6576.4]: 12.77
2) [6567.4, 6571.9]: 14.33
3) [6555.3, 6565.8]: 12.48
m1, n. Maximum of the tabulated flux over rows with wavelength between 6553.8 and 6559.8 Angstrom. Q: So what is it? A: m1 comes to 31.78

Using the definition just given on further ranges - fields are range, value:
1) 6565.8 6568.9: 28.47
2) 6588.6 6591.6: 14.41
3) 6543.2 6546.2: 20.16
